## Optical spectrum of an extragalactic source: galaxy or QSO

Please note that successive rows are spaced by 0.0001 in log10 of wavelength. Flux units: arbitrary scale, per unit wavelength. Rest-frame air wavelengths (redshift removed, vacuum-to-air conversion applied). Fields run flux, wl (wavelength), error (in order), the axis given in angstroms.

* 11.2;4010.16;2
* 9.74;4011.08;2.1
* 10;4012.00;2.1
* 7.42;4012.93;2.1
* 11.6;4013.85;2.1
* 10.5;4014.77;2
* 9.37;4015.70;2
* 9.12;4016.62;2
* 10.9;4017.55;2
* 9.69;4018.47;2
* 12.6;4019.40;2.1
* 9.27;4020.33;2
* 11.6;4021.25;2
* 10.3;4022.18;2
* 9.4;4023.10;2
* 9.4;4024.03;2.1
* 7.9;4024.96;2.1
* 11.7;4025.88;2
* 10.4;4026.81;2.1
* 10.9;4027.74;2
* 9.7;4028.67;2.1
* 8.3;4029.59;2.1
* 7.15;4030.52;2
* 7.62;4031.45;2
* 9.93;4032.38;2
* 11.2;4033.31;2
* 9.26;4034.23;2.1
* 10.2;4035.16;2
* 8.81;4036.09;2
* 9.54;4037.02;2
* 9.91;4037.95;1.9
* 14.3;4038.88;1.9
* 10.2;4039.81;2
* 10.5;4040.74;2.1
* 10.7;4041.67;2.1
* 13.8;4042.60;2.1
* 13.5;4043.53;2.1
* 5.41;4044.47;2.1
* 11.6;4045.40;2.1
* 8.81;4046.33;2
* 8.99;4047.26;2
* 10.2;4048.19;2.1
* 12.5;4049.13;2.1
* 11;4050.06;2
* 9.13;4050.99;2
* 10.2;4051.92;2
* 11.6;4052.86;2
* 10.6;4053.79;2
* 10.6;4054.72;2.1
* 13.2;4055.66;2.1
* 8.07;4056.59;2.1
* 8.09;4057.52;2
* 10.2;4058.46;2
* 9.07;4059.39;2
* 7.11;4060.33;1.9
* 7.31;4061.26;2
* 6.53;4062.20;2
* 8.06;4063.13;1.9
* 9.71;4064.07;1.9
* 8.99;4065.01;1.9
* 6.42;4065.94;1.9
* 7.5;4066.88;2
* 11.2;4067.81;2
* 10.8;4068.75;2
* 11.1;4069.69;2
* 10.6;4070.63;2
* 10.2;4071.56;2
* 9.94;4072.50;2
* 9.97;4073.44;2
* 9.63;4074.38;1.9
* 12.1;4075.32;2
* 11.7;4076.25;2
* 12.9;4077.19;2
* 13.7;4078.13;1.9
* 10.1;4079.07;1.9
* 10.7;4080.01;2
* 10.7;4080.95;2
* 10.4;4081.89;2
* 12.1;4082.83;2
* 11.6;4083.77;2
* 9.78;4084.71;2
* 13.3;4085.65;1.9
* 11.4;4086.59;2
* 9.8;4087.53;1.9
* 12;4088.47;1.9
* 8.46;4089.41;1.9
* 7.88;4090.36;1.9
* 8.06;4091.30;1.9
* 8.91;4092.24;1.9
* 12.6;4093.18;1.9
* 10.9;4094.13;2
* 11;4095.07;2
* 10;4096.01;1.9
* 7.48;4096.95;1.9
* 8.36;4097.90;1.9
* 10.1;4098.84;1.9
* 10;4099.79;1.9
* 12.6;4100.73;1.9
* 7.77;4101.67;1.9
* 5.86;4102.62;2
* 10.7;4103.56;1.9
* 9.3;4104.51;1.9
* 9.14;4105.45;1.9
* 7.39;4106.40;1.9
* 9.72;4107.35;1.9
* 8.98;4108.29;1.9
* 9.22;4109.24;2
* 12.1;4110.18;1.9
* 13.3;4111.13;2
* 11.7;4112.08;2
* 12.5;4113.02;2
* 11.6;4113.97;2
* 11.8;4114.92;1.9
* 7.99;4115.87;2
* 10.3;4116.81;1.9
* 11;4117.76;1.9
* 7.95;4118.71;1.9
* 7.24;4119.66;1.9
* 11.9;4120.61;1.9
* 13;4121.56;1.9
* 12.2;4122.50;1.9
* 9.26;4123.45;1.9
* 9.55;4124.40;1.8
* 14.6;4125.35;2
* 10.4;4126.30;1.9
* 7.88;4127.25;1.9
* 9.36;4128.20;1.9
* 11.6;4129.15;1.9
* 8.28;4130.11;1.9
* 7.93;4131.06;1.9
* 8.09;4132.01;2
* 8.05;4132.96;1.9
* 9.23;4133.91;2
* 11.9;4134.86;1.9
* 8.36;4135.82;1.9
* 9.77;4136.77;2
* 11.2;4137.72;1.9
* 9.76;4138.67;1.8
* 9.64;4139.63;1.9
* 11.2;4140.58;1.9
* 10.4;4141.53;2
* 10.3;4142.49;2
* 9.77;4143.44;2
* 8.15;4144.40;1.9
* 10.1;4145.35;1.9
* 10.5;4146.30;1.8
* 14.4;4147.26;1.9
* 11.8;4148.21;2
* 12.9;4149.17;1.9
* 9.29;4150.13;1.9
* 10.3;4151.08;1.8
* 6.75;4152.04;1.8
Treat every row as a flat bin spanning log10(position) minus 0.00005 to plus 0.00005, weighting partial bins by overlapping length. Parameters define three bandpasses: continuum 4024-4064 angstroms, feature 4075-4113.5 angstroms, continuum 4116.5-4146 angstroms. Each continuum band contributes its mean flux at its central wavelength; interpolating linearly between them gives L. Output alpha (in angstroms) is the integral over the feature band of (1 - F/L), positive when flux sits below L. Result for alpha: -1.89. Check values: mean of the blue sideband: 9.84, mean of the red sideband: 9.95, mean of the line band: 10.4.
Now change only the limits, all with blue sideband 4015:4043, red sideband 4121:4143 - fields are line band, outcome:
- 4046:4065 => 1.07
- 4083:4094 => -0.33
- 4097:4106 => 0.79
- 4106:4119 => -0.45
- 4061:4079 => 0.28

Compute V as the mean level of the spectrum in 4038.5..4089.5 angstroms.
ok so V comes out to 10.3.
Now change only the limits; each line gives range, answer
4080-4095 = 10.5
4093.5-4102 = 9.89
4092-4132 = 10.1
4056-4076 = 9.23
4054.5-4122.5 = 10.1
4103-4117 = 10.4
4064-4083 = 10.5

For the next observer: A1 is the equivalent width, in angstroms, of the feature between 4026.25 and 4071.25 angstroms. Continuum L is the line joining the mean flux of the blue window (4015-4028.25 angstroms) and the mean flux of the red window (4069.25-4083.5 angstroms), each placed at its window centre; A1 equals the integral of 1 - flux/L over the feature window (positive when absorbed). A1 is 3.4 angstroms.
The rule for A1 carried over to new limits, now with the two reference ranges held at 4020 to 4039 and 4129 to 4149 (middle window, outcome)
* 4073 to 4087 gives -2.0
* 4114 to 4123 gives -0.4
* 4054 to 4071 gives 1.2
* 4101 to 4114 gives 0.0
